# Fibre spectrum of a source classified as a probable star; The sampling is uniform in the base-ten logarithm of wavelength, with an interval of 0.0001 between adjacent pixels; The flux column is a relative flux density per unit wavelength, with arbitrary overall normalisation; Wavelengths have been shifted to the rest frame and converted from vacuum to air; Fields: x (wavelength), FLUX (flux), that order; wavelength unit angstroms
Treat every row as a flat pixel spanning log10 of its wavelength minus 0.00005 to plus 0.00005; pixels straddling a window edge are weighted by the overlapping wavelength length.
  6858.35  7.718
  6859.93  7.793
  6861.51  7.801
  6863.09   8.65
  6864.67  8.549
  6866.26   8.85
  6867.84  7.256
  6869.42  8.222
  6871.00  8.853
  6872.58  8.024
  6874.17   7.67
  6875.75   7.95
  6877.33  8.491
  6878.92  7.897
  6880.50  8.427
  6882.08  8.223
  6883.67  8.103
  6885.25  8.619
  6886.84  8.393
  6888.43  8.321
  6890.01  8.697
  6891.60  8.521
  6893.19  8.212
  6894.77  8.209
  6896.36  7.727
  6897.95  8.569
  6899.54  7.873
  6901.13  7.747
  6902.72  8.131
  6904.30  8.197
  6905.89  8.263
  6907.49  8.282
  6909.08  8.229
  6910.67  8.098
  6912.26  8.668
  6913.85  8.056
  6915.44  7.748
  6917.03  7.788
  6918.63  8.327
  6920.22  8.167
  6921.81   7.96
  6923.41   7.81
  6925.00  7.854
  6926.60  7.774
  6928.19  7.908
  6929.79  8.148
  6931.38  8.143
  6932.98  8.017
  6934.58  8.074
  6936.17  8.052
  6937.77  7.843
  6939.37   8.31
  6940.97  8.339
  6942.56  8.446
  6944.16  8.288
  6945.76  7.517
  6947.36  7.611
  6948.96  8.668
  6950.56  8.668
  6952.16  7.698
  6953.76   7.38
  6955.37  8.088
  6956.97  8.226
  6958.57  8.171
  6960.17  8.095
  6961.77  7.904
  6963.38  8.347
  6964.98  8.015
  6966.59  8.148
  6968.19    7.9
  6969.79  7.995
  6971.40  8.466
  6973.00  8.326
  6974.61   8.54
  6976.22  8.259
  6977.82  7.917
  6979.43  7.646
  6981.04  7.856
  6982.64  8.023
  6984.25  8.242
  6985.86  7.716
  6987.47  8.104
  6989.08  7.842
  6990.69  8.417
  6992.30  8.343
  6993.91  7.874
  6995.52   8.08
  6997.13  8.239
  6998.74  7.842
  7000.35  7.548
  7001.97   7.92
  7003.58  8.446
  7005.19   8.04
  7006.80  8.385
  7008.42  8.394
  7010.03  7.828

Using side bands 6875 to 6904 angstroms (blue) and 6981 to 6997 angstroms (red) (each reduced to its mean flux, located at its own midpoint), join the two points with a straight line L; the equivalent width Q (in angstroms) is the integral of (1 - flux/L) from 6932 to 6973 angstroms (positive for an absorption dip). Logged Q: 0.2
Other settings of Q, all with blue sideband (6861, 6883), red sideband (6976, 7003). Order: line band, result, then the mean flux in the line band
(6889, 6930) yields 0.1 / 8.11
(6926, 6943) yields 0.0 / 8.1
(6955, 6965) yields -0.1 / 8.14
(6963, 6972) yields -0.1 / 8.13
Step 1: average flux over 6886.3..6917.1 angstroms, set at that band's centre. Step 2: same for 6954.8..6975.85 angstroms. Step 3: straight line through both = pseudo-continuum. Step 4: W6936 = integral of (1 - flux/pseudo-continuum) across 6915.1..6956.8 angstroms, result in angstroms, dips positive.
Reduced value 0.8 angstroms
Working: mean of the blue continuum 8.2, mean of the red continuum 8.17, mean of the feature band 8.03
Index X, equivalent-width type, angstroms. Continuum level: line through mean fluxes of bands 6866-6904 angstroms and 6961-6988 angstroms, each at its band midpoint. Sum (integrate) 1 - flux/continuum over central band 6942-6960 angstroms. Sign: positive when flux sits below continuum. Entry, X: 0.1 angstroms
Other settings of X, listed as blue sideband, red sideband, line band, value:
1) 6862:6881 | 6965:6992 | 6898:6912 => 0.1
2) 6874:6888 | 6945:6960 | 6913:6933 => 0.3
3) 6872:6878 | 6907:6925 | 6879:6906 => -0.6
